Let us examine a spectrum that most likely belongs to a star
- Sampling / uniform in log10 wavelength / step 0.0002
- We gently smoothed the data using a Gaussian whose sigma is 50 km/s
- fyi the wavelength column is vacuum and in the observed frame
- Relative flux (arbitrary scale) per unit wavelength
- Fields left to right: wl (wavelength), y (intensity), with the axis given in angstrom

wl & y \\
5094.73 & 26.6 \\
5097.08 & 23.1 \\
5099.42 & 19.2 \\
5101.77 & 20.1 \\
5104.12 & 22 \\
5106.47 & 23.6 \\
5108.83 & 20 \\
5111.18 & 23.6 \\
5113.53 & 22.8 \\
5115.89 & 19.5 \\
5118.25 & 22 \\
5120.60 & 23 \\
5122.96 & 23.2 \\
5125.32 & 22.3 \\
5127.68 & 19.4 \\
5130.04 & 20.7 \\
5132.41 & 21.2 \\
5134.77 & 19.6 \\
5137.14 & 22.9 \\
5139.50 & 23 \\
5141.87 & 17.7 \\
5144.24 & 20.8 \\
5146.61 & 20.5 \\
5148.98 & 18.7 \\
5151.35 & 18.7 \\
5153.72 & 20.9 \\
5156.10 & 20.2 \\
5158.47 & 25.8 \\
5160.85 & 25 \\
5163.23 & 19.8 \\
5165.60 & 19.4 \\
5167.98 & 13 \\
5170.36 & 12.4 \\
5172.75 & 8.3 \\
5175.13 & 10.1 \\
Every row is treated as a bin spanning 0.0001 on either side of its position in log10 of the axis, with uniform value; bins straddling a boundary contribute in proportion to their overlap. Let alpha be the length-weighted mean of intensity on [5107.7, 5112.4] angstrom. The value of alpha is 21.9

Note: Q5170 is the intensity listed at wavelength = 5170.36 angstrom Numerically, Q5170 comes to 12.4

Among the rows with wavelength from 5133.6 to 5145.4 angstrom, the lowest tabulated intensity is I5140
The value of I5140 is 17.7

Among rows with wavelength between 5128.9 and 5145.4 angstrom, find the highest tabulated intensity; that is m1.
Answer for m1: 23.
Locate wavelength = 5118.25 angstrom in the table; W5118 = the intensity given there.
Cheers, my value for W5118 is 22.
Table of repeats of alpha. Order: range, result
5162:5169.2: 17.4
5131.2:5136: 20.4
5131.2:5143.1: 20.9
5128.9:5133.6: 20.9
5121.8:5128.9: 21.6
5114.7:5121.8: 21.5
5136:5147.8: 21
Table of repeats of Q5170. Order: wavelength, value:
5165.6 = 19.4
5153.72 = 20.9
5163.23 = 19.8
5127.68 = 19.4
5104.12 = 22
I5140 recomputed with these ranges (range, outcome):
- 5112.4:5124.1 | 19.5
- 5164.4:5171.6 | 12.4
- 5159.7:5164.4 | 19.8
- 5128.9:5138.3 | 19.6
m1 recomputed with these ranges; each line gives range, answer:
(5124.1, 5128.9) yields 22.3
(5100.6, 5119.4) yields 23.6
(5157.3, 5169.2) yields 25.8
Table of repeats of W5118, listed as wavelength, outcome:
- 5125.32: 22.3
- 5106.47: 23.6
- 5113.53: 22.8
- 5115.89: 19.5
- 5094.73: 26.6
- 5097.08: 23.1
